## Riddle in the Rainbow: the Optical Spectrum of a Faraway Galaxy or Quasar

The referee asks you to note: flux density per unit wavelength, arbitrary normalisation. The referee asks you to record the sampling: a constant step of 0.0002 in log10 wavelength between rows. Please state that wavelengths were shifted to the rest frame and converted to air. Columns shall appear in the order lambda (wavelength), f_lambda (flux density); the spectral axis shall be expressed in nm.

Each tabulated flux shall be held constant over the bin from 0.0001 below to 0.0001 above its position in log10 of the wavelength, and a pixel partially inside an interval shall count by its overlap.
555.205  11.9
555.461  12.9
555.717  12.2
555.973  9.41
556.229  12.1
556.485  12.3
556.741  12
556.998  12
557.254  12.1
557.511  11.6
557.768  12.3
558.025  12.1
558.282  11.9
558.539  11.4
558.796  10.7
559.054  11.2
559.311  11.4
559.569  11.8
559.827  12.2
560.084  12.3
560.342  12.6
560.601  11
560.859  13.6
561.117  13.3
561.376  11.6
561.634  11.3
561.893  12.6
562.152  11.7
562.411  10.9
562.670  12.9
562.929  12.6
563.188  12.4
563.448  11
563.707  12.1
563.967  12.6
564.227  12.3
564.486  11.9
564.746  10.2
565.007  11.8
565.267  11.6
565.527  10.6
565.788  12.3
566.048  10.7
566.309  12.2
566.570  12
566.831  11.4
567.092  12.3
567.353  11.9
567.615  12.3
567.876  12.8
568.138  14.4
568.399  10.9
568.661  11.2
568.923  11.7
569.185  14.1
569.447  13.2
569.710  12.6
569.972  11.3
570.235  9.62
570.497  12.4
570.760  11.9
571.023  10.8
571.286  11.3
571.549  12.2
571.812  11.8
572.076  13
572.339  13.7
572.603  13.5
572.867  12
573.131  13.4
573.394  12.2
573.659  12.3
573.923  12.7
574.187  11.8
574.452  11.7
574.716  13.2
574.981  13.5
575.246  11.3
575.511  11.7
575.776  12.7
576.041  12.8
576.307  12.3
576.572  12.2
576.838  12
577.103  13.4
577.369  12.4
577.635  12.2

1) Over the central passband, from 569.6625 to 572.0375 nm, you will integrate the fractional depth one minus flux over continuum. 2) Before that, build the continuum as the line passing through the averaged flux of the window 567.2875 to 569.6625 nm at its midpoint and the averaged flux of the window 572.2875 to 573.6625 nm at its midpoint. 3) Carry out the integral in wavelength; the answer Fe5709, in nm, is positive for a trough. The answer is 0.21 nm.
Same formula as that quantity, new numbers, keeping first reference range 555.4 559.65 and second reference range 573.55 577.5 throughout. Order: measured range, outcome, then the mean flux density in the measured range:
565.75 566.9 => 0.03 nm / 11.7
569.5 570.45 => 0.06 nm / 11.4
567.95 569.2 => -0.02 nm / 12.3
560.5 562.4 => -0.04 nm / 12.1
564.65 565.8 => 0.07 nm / 11.2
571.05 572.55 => -0.01 nm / 12.3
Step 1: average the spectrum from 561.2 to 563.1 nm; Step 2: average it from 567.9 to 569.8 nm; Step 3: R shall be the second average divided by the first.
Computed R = 1.05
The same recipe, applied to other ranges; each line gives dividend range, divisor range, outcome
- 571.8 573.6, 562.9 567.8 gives 1.09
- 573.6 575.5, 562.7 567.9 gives 1.04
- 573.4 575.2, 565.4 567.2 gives 1.07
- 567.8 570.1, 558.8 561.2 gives 1.03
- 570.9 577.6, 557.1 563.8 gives 1.04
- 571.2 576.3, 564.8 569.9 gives 1.03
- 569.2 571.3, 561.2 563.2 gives 0.98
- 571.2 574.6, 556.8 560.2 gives 1.06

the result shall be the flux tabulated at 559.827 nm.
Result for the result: 12.2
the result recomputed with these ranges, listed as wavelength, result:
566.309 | 12.2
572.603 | 13.5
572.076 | 13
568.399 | 10.9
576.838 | 12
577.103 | 13.4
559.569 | 11.8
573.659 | 12.3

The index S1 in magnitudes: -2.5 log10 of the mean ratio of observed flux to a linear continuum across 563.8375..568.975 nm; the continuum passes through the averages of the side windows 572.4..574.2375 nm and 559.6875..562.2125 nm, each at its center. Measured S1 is 0.049 mag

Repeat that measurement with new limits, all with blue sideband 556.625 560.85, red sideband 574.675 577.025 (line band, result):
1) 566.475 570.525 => 0.003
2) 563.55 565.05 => 0.020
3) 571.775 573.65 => -0.044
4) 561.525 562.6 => 0.023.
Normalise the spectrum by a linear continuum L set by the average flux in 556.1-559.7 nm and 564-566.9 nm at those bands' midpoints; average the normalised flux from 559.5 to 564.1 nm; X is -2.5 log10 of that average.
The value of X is -0.042 mag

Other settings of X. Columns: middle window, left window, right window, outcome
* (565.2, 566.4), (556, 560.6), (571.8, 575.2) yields 0.07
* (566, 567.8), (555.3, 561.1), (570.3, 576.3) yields 0.02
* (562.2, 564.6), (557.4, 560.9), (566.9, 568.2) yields 0.01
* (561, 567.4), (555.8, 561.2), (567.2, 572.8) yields 0.02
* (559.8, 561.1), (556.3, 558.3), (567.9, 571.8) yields -0.04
